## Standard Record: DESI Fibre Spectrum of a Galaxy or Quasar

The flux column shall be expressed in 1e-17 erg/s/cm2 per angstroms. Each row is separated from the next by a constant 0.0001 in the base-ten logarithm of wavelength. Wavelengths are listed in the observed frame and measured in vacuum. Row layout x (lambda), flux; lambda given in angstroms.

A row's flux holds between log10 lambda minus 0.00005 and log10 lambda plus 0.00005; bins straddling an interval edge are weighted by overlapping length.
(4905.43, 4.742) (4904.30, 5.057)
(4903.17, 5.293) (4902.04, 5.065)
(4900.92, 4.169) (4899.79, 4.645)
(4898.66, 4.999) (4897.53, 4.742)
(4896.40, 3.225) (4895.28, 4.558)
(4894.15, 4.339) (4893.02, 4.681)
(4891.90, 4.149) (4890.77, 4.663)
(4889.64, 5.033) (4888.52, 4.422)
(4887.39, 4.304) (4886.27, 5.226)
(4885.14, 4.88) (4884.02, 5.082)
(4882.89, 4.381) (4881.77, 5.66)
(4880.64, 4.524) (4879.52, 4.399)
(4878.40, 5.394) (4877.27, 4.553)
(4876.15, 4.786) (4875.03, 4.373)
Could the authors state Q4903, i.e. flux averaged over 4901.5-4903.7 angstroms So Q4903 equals 5.18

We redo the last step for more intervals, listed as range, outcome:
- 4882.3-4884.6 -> 4.75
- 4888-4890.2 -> 4.75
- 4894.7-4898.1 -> 4.18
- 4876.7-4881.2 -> 4.72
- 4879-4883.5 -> 4.74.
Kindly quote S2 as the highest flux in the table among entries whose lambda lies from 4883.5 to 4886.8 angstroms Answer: 5.226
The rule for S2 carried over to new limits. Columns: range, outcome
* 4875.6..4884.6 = 5.66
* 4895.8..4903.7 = 5.293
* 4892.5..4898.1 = 4.742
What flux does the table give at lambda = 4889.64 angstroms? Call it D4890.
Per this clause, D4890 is 5.033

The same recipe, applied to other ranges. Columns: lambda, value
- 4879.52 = 4.399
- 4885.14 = 4.88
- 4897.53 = 4.742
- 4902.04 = 5.065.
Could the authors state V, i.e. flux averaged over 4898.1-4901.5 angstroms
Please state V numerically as 4.61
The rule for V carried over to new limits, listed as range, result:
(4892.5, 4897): 4.2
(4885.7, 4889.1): 4.66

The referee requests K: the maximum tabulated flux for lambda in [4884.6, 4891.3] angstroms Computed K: 5.226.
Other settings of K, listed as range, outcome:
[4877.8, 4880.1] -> 5.394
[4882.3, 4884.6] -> 5.082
